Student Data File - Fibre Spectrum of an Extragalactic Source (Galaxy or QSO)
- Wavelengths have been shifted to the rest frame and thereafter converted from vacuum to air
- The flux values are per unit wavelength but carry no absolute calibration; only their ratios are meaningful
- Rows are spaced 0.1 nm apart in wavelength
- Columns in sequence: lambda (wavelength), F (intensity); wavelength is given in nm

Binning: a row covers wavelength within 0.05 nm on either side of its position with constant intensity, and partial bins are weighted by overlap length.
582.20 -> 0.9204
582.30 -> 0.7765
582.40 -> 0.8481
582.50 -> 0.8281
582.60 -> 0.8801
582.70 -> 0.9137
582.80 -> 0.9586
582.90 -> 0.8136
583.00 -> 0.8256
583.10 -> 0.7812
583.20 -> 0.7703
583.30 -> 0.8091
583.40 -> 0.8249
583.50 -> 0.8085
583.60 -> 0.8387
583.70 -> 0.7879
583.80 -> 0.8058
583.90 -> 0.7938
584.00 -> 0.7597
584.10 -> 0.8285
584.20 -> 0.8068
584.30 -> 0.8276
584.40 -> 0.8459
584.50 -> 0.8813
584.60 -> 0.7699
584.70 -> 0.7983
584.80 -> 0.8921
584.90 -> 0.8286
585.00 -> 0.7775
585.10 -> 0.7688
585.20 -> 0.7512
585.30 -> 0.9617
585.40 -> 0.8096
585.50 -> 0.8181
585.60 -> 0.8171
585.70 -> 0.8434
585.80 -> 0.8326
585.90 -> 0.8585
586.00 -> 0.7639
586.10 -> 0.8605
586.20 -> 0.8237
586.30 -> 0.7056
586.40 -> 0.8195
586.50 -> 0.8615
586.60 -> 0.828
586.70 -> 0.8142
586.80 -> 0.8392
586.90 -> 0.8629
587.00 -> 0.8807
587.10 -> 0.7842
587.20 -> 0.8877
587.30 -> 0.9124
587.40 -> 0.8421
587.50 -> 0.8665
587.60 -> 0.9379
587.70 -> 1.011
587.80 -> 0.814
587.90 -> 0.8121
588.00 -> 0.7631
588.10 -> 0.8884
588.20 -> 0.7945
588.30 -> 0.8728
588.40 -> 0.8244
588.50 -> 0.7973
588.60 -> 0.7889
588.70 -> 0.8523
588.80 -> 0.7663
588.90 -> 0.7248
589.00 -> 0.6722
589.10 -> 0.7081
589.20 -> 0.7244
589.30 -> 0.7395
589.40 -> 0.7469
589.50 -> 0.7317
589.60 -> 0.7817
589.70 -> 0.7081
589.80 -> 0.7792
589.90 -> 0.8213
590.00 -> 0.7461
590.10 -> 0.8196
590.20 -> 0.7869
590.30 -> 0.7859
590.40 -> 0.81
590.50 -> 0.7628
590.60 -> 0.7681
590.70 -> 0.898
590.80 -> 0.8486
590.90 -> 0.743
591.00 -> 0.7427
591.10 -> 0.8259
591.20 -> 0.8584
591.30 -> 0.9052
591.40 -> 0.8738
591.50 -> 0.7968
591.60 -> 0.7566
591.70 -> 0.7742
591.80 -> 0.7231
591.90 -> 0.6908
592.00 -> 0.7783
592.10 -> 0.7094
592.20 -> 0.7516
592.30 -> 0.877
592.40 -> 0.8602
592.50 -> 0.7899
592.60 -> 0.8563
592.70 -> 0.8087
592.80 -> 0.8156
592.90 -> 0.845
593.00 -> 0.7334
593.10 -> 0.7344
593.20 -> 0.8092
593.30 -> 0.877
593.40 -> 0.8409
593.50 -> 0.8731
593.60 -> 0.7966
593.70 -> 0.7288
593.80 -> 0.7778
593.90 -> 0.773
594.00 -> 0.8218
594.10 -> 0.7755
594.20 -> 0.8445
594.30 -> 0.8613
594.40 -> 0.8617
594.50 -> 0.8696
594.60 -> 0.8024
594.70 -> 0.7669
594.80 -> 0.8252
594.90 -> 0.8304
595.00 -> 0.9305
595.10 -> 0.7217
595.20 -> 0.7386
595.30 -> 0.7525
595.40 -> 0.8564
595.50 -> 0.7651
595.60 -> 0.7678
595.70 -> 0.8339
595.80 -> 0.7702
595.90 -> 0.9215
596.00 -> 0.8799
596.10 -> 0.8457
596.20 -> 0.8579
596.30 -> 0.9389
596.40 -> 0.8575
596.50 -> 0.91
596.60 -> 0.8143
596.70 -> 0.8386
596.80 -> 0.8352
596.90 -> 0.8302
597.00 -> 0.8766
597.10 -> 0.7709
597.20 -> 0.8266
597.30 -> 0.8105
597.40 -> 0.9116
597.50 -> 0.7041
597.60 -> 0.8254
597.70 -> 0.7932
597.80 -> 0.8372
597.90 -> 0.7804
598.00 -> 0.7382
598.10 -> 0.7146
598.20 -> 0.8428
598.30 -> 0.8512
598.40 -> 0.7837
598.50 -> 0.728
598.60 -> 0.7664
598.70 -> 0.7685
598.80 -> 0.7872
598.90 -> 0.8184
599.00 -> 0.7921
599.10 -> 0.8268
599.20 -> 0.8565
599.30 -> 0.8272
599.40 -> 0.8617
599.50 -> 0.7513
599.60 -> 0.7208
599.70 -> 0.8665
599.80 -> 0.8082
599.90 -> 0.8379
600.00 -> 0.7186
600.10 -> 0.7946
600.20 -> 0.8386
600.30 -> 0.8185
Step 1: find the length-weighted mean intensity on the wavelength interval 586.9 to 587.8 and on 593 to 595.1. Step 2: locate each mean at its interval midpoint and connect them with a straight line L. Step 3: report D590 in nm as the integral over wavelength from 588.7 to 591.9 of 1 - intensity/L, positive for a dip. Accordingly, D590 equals 0.28 nm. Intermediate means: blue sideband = 0.885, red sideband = 0.816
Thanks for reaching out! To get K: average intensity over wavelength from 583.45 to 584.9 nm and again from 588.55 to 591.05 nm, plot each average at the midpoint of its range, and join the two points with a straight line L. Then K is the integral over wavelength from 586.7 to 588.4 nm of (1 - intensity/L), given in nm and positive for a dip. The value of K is -0.15 nm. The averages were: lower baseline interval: 0.818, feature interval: 0.858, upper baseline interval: 0.77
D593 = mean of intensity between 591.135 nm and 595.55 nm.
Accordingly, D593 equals 0.806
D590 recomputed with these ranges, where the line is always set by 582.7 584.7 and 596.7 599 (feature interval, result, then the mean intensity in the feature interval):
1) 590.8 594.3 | 0.031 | 0.801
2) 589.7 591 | 0.030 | 0.792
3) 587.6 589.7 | 0.054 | 0.792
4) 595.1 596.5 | -0.044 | 0.829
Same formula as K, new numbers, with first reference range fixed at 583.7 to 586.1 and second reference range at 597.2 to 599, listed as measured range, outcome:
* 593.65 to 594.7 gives -0.012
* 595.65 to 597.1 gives -0.107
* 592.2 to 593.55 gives -0.031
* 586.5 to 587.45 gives -0.041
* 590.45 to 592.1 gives 0.026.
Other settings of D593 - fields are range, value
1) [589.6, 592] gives 0.792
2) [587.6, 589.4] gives 0.8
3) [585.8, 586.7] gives 0.816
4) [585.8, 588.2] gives 0.844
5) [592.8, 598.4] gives 0.818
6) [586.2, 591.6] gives 0.81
